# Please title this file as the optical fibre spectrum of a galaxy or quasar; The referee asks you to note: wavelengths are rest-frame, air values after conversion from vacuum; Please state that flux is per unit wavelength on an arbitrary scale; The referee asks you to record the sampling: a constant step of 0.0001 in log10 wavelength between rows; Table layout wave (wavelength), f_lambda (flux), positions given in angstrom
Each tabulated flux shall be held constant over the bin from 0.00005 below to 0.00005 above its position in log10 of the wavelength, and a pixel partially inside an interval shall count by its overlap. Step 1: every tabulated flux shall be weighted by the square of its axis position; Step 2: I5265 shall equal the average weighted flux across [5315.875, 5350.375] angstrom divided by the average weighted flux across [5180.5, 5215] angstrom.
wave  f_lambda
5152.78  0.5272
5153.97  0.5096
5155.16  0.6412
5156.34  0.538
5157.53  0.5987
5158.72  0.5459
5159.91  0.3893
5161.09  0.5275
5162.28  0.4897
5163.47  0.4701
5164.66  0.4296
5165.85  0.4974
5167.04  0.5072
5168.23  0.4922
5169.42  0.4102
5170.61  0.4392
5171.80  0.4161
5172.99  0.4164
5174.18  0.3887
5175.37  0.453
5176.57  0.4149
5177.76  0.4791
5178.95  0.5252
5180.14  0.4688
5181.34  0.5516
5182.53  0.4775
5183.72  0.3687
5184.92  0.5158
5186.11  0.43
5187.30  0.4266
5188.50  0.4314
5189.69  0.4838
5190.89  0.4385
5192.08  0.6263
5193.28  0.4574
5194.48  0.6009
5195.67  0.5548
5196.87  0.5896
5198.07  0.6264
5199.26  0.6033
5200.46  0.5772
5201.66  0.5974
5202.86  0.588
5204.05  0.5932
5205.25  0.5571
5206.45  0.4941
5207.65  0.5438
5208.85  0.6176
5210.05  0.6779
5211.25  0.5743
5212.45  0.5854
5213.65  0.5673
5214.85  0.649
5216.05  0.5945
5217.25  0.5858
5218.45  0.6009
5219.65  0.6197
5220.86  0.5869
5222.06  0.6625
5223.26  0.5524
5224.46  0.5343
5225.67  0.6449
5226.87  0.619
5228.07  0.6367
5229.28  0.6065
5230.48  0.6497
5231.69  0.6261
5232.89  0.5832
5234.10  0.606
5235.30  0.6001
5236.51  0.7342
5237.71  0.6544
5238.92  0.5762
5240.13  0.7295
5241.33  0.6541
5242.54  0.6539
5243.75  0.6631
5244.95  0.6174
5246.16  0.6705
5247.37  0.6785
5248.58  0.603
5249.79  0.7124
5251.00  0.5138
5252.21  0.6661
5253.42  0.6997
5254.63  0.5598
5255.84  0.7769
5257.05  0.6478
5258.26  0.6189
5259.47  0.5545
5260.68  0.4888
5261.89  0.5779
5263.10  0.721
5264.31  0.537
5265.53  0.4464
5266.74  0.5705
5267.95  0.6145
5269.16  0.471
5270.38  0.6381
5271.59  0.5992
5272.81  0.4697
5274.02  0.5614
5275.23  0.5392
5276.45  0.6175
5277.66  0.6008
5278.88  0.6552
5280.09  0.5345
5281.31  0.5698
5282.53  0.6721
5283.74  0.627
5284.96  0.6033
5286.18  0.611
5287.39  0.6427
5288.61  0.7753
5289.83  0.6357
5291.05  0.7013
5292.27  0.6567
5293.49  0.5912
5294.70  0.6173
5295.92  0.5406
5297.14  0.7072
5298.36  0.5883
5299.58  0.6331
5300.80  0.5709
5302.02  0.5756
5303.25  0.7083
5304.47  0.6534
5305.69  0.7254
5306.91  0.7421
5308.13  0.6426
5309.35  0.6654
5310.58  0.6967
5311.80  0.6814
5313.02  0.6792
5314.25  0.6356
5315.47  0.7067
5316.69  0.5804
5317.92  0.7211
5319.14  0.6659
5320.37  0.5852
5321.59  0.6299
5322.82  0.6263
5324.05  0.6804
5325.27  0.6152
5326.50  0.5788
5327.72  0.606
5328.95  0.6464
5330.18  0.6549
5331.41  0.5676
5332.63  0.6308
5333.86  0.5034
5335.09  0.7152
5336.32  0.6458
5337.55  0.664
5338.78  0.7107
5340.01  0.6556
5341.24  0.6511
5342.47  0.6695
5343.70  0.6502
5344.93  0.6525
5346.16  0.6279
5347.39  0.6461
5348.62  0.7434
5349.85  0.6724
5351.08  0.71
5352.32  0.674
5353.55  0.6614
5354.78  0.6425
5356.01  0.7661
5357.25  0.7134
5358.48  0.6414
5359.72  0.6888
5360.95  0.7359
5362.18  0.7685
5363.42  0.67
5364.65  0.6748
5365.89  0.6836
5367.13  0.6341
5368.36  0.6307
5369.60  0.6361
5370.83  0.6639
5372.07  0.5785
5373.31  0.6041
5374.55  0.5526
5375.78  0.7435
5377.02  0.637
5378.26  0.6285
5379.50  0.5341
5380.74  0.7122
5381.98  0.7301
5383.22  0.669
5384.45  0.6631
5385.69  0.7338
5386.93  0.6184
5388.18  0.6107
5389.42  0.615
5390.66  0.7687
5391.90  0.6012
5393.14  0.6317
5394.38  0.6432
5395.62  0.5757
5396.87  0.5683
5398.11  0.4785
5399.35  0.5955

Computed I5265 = 1.25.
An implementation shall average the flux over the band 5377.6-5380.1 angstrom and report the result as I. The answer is 0.582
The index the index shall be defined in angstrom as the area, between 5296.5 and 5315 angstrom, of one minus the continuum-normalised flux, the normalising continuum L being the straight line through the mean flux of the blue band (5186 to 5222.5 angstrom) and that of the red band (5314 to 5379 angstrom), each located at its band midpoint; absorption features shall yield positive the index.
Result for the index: -0.9 angstrom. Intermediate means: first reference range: 0.567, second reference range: 0.654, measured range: 0.66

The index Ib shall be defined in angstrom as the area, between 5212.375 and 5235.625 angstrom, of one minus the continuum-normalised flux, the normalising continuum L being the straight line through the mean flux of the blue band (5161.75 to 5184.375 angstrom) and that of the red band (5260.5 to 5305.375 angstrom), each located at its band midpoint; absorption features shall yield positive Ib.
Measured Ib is -3.5 angstrom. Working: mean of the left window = 0.458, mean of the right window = 0.605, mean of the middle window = 0.606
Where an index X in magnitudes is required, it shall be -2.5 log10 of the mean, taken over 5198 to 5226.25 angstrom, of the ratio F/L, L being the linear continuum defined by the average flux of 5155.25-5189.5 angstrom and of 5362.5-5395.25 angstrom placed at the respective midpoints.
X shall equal -0.173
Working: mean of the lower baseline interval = 0.471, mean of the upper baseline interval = 0.649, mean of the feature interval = 0.592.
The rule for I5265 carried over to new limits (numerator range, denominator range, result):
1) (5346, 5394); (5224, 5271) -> 1.12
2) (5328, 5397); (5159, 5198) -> 1.48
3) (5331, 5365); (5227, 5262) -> 1.10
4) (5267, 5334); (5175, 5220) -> 1.21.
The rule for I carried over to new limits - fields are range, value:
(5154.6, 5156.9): 0.591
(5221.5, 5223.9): 0.607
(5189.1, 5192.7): 0.515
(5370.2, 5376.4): 0.629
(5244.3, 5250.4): 0.656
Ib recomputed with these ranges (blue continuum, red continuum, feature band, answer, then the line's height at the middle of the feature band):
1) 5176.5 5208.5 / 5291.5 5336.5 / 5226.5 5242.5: -2.1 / 0.563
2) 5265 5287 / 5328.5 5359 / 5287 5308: -1.6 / 0.605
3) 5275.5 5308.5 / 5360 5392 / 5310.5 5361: -0.7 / 0.648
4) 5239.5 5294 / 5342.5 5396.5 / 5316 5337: 0.5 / 0.642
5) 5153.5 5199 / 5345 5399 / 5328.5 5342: -0.4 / 0.624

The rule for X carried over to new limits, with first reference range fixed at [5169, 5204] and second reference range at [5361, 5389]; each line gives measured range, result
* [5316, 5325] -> -0.055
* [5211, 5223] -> -0.154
